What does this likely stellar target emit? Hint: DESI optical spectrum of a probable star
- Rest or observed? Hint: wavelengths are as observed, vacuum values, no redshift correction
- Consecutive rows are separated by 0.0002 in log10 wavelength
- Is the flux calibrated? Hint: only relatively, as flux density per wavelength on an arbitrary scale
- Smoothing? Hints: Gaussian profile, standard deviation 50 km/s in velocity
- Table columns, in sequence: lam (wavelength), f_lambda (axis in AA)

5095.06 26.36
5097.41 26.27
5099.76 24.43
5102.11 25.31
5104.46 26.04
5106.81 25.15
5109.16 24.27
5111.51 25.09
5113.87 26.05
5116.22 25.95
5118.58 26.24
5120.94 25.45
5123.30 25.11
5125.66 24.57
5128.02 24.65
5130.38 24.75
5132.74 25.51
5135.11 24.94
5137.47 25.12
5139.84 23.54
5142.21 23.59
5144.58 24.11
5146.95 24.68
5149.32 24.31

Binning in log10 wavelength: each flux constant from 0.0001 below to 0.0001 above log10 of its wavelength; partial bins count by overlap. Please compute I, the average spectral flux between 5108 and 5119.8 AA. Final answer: 25.5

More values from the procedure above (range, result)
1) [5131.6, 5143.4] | 24.5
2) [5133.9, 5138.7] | 25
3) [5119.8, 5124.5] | 25.3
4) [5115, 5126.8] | 25.5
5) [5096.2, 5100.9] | 25.3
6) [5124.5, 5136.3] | 24.9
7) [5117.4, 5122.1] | 25.8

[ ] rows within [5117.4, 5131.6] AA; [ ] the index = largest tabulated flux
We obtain 26.24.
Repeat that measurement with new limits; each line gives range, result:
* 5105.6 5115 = 26.05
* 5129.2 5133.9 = 25.51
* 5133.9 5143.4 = 25.12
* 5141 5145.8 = 24.11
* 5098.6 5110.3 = 26.04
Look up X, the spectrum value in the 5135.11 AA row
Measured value 24.94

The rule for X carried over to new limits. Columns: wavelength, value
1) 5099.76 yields 24.43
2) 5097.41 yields 26.27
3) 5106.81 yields 25.15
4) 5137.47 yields 25.12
